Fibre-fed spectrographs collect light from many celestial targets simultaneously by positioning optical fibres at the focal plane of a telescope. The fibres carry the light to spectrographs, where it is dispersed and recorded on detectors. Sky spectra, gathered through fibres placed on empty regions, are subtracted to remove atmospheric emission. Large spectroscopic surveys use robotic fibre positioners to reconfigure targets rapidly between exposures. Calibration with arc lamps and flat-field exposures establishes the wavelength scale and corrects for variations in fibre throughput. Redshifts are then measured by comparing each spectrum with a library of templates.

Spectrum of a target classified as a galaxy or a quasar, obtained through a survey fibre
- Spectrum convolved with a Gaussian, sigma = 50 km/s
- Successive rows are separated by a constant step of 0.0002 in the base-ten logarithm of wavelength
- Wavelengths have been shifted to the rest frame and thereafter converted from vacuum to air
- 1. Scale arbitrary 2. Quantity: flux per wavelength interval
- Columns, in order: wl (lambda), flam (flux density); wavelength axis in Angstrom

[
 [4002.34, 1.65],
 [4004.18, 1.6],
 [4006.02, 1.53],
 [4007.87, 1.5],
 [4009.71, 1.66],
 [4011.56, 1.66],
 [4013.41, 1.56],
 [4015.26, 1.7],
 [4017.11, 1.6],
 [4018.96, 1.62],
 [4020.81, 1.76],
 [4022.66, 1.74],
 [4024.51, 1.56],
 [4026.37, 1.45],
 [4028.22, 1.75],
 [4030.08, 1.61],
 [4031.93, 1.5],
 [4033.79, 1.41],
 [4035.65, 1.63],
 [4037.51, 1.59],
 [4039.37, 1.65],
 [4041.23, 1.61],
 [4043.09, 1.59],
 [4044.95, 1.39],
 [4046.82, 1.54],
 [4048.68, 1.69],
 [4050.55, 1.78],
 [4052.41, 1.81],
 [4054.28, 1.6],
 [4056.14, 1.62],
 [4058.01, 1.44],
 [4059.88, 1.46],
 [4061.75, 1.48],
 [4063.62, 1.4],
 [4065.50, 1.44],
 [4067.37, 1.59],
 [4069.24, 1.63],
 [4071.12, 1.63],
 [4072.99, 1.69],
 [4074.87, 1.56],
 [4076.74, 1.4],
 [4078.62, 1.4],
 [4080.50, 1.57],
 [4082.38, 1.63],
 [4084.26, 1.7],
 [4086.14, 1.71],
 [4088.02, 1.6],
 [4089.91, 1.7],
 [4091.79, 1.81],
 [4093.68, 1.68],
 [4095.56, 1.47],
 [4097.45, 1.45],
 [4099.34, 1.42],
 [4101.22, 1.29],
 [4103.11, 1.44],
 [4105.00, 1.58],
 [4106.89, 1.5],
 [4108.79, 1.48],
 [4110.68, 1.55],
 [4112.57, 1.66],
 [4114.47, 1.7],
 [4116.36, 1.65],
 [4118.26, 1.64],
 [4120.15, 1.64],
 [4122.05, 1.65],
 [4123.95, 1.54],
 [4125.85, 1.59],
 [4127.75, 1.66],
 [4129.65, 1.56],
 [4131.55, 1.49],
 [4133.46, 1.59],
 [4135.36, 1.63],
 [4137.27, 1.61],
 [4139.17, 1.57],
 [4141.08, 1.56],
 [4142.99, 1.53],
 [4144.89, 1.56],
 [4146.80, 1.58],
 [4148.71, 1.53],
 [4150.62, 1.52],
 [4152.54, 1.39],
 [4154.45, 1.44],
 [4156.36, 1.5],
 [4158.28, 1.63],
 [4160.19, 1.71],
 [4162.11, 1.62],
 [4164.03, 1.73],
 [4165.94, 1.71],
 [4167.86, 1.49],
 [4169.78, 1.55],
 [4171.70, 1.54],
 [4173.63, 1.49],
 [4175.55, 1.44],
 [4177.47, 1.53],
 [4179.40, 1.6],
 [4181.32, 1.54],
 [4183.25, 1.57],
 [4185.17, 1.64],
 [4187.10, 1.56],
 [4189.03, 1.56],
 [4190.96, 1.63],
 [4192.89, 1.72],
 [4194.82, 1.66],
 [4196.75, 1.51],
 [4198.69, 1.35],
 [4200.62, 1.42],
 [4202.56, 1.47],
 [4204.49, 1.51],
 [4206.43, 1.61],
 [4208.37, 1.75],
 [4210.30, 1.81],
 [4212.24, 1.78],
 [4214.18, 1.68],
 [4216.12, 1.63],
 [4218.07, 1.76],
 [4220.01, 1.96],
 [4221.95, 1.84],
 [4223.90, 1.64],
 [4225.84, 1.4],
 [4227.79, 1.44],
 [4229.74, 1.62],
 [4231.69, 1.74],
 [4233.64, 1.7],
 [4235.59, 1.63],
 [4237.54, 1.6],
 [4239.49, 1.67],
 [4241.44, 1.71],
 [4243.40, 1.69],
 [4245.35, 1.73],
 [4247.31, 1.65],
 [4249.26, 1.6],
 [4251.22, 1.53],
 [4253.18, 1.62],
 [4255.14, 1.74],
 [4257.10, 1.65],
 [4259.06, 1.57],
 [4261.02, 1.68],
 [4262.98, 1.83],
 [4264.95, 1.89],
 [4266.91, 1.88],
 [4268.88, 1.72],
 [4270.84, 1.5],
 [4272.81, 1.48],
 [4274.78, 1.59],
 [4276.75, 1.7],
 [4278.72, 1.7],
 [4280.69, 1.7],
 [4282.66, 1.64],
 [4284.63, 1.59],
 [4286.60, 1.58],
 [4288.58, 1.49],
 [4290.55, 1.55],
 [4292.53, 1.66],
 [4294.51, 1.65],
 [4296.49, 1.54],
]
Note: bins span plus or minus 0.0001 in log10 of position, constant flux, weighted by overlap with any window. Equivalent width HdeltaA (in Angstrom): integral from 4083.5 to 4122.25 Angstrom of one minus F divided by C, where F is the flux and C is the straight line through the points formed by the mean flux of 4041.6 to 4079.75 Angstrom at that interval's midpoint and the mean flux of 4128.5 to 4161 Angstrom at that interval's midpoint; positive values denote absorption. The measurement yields -0.7 Angstrom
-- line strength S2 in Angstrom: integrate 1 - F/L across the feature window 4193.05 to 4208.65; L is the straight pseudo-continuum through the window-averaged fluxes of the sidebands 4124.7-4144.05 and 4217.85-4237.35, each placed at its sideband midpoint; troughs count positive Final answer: 1.0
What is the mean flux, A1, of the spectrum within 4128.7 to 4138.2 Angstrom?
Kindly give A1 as 1.58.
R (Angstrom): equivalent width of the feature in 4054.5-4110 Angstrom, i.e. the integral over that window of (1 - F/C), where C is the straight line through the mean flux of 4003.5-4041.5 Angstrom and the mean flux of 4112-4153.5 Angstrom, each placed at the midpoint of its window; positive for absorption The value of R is 1.68 Angstrom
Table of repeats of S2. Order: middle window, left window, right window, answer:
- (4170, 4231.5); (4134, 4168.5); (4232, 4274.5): 0.7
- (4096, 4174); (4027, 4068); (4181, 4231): 1.8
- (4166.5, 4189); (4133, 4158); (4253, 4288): 0.4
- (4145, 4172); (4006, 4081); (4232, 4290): 0.9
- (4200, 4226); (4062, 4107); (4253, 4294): -0.8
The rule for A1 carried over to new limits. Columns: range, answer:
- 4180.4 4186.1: 1.58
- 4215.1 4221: 1.78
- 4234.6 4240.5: 1.64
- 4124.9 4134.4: 1.58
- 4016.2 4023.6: 1.68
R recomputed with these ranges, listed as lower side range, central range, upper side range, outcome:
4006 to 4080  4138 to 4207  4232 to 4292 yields 2.97 Angstrom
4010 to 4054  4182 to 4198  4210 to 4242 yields 0.65 Angstrom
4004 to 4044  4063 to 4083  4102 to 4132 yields 0.65 Angstrom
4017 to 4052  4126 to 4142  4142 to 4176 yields -0.19 Angstrom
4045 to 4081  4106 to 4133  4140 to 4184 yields -0.64 Angstrom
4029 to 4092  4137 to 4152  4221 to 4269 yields 0.66 Angstrom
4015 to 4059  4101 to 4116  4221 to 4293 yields 0.74 Angstrom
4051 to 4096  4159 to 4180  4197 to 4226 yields 0.57 Angstrom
